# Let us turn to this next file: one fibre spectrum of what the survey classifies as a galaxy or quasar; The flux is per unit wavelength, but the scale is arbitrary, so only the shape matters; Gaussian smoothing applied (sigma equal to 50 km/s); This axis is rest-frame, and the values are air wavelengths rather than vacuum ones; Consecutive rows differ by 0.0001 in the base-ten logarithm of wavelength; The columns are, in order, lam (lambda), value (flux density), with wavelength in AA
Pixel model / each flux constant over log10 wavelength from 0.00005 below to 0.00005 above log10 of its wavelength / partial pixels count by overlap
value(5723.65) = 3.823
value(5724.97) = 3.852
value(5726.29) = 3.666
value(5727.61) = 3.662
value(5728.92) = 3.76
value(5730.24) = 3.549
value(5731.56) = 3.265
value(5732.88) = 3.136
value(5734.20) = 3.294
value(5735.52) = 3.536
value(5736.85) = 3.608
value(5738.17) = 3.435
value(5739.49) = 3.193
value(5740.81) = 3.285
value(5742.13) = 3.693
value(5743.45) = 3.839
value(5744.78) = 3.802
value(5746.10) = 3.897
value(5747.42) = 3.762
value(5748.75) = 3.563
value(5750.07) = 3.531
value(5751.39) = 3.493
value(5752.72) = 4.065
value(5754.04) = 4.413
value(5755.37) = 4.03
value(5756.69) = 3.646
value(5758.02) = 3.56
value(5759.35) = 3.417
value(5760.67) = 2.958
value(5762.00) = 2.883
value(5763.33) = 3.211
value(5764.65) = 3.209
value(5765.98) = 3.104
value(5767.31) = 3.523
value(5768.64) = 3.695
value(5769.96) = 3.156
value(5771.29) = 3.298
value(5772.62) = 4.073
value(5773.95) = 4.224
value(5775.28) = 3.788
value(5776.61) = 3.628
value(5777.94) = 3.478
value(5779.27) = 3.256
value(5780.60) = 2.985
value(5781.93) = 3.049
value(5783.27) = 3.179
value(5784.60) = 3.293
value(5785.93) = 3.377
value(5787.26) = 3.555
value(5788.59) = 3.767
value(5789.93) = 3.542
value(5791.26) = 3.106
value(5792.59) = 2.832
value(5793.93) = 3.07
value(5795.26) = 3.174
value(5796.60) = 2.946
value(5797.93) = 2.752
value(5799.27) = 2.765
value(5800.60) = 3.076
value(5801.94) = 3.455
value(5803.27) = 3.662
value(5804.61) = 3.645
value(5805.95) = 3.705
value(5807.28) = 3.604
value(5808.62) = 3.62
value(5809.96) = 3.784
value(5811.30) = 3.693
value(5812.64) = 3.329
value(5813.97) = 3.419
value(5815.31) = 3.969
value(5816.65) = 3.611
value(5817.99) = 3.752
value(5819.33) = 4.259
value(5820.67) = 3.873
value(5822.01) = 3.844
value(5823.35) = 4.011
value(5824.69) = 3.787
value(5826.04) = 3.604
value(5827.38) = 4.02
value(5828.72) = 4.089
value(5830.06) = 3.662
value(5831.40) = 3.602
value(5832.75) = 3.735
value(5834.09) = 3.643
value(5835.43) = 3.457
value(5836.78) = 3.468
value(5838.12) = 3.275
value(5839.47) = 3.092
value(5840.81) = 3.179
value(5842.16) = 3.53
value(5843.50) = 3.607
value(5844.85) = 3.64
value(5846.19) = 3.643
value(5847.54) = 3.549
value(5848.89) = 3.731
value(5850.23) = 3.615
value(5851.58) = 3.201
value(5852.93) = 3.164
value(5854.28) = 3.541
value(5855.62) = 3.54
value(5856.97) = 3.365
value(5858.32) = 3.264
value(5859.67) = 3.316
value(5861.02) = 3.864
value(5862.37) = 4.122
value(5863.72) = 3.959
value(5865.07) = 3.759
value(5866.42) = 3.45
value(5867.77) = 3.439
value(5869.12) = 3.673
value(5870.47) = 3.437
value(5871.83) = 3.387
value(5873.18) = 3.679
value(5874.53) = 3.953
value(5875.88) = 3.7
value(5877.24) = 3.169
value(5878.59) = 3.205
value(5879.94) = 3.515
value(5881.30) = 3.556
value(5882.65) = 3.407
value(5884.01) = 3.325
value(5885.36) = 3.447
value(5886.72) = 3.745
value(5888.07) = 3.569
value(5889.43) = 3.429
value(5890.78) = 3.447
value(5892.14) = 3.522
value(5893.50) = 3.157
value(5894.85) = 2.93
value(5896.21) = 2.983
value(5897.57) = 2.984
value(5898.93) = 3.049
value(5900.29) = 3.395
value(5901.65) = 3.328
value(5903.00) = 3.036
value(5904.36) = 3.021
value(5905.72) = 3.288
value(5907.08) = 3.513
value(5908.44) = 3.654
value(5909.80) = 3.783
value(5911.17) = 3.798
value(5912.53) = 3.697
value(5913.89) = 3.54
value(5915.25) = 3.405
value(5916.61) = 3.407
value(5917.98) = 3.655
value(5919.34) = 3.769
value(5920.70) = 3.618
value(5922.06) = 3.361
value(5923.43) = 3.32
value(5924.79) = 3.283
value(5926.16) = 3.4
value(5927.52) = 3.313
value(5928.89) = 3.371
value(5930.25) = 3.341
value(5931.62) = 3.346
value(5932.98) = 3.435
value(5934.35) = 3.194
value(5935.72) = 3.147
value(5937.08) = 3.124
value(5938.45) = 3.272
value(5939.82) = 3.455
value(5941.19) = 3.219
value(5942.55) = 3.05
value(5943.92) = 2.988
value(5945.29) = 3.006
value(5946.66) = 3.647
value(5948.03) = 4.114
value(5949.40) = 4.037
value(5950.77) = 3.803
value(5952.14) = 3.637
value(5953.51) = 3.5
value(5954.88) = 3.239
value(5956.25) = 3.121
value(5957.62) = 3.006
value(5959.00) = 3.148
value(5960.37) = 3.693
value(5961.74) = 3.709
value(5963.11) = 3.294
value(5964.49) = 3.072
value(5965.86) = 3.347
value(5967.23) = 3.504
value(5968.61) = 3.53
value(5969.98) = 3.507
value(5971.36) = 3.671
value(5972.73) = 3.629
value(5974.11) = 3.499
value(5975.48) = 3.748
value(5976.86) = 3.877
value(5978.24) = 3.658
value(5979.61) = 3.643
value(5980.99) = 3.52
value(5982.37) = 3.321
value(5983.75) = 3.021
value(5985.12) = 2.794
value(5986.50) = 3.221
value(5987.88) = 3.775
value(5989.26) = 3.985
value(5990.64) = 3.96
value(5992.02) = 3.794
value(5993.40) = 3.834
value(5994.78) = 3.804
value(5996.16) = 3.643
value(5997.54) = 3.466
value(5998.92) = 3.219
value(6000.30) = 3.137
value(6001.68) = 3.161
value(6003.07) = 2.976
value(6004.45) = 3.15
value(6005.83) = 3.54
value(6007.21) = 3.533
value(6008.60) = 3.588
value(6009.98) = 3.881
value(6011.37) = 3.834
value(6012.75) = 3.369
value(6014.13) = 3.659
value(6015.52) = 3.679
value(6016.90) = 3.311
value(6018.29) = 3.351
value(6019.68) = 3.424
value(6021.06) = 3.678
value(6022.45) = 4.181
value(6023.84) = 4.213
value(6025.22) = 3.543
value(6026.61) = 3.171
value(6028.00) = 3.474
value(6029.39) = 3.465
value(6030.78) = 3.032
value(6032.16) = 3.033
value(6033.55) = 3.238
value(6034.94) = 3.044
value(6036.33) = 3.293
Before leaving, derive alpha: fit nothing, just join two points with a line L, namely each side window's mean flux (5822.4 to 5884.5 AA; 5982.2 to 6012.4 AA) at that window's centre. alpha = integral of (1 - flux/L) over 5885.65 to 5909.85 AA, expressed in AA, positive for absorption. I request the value 1.55 AA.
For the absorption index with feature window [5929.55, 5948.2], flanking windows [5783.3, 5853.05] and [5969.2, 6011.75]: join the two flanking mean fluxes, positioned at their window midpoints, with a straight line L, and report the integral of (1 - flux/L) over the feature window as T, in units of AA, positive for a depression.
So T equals 1.2 AA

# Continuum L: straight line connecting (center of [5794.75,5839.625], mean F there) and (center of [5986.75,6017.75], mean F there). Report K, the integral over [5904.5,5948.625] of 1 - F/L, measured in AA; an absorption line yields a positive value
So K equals 1.82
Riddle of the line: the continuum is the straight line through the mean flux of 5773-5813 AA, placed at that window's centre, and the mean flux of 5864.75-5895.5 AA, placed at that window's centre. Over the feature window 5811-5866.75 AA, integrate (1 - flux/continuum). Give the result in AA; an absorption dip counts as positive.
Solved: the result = -3.2 AA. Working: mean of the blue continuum 3.38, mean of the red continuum 3.47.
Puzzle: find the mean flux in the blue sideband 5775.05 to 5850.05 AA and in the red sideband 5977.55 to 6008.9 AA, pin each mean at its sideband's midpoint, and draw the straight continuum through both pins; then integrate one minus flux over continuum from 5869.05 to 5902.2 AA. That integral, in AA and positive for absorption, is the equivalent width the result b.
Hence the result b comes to 0.9 AA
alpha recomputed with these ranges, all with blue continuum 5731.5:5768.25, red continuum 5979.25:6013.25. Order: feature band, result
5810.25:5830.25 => -1.7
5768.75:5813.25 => 1.5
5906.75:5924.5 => -0.4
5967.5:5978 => -0.4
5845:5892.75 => -0.5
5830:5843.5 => 0.2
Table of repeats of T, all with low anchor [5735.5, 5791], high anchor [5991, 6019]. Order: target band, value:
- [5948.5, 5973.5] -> 0.2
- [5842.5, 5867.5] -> -0.4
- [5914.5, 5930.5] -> 0.3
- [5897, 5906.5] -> 0.9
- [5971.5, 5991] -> -0.2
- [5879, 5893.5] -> 0.1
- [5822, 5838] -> -0.9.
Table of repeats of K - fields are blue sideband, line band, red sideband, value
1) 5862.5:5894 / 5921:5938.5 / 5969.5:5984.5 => 1.15 AA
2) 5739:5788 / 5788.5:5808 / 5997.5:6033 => 1.39 AA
